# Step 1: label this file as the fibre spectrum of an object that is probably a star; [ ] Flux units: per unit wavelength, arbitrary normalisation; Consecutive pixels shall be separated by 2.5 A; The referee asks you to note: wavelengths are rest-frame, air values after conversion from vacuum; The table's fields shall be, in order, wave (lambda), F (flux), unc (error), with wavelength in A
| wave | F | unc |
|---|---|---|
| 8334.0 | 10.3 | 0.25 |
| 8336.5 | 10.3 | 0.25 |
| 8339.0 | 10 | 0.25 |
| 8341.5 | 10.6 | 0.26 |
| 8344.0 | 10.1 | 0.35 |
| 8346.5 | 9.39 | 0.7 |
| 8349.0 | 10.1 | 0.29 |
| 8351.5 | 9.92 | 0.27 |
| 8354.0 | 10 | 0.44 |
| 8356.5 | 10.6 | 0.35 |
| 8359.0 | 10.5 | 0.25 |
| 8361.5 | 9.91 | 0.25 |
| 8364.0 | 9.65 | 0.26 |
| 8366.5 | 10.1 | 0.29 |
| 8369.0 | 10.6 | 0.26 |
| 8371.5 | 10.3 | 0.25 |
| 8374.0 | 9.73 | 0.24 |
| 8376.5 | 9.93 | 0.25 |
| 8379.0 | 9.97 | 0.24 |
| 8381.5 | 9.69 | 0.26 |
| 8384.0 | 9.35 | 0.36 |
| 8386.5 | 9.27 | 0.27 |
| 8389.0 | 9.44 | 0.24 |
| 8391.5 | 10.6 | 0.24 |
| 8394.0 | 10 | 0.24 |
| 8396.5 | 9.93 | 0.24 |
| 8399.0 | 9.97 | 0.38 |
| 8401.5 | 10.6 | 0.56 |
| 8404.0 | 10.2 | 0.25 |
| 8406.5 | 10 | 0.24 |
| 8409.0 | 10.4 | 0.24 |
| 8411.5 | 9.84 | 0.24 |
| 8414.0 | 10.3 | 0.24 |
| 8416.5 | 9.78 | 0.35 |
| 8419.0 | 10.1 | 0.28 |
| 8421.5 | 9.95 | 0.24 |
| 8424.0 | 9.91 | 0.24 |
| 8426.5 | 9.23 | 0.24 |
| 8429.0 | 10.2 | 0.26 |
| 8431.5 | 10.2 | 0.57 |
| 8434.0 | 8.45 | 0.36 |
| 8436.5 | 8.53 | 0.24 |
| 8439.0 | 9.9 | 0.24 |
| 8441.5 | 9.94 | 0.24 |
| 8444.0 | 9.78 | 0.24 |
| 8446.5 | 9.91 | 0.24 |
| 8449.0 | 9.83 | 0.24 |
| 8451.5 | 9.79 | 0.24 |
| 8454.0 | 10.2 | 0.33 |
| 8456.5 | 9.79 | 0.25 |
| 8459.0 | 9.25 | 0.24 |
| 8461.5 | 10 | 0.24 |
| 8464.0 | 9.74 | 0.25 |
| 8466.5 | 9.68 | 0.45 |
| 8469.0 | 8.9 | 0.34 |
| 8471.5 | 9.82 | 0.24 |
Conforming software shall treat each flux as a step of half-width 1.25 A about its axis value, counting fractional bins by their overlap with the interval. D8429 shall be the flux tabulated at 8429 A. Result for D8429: 10.2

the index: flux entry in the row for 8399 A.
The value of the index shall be 9.97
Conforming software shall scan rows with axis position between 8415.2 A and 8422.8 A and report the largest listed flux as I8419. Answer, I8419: 10.1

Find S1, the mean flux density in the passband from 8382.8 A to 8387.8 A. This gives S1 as 9.31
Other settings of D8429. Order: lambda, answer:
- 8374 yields 9.73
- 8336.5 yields 10.3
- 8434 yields 8.45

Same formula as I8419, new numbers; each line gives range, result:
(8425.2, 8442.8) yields 10.2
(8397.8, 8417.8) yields 10.6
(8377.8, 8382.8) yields 9.97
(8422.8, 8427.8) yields 9.91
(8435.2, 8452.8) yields 9.94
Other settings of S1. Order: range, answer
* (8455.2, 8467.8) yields 9.69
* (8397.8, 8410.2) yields 10.2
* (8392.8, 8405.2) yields 10.1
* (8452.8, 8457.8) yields 9.99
